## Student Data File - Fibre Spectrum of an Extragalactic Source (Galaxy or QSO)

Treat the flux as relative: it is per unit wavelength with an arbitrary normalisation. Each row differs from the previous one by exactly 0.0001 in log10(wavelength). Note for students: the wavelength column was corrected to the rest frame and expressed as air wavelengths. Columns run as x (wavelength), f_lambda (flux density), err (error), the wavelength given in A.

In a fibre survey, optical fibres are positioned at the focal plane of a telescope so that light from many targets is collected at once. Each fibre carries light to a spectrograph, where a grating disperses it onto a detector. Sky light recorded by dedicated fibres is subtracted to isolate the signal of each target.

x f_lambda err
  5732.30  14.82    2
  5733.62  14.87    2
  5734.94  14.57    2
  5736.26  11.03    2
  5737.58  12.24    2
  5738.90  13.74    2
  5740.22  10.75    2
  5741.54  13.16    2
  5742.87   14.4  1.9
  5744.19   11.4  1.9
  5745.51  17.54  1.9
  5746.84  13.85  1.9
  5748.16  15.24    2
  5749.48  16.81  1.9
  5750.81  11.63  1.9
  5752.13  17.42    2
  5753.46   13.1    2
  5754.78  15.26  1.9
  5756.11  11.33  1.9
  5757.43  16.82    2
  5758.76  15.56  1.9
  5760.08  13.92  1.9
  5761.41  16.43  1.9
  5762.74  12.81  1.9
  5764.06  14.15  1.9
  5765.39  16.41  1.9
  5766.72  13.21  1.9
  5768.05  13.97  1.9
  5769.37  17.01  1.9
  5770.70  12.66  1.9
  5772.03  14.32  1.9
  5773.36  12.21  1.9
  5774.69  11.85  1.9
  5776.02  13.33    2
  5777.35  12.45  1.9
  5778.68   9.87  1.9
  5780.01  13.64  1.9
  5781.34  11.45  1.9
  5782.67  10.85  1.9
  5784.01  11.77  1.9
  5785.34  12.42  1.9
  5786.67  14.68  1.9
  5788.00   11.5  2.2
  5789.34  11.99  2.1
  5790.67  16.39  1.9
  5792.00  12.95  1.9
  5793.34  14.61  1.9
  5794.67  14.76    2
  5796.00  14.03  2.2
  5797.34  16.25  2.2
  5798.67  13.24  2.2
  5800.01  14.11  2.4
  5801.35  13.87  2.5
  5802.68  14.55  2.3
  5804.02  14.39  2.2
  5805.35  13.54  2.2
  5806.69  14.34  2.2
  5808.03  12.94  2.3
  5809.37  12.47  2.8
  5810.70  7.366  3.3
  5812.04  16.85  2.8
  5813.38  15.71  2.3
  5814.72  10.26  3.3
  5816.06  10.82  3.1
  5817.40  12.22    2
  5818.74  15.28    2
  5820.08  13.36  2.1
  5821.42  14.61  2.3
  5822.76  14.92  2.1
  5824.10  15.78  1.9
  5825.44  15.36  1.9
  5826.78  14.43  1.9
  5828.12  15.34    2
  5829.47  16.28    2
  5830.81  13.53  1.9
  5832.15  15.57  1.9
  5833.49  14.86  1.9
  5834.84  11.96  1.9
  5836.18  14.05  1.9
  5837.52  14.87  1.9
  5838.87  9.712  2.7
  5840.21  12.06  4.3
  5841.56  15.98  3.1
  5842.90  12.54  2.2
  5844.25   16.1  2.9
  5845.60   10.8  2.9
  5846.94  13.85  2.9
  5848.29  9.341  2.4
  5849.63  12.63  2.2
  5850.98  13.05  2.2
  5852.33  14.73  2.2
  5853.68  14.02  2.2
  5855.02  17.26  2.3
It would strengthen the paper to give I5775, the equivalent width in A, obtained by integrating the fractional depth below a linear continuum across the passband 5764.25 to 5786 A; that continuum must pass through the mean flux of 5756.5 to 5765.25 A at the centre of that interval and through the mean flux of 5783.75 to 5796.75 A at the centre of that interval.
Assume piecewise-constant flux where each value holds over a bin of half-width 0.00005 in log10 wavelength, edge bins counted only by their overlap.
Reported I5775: 2.0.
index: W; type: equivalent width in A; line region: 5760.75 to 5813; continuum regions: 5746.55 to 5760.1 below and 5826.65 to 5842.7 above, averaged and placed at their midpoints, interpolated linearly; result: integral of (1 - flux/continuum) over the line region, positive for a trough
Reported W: 3.3 A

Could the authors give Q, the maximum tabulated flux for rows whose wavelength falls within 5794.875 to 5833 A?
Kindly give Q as 16.85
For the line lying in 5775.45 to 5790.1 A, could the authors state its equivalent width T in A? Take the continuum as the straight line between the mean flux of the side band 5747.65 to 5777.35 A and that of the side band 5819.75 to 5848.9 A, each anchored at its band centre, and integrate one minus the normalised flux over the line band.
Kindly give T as 2.0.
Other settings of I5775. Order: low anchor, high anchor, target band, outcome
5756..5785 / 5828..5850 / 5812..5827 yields -0.60 A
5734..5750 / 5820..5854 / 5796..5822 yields 0.59 A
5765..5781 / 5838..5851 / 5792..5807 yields -1.39 A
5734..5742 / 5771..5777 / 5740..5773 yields -4.19 A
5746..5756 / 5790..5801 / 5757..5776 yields 0.34 A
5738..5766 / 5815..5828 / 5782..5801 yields 0.83 A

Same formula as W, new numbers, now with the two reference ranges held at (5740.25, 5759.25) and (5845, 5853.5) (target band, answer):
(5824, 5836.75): -1.78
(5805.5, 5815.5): 0.29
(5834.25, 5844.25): -0.43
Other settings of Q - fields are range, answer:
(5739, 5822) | 17.54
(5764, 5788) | 17.01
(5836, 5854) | 16.1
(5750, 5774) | 17.42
